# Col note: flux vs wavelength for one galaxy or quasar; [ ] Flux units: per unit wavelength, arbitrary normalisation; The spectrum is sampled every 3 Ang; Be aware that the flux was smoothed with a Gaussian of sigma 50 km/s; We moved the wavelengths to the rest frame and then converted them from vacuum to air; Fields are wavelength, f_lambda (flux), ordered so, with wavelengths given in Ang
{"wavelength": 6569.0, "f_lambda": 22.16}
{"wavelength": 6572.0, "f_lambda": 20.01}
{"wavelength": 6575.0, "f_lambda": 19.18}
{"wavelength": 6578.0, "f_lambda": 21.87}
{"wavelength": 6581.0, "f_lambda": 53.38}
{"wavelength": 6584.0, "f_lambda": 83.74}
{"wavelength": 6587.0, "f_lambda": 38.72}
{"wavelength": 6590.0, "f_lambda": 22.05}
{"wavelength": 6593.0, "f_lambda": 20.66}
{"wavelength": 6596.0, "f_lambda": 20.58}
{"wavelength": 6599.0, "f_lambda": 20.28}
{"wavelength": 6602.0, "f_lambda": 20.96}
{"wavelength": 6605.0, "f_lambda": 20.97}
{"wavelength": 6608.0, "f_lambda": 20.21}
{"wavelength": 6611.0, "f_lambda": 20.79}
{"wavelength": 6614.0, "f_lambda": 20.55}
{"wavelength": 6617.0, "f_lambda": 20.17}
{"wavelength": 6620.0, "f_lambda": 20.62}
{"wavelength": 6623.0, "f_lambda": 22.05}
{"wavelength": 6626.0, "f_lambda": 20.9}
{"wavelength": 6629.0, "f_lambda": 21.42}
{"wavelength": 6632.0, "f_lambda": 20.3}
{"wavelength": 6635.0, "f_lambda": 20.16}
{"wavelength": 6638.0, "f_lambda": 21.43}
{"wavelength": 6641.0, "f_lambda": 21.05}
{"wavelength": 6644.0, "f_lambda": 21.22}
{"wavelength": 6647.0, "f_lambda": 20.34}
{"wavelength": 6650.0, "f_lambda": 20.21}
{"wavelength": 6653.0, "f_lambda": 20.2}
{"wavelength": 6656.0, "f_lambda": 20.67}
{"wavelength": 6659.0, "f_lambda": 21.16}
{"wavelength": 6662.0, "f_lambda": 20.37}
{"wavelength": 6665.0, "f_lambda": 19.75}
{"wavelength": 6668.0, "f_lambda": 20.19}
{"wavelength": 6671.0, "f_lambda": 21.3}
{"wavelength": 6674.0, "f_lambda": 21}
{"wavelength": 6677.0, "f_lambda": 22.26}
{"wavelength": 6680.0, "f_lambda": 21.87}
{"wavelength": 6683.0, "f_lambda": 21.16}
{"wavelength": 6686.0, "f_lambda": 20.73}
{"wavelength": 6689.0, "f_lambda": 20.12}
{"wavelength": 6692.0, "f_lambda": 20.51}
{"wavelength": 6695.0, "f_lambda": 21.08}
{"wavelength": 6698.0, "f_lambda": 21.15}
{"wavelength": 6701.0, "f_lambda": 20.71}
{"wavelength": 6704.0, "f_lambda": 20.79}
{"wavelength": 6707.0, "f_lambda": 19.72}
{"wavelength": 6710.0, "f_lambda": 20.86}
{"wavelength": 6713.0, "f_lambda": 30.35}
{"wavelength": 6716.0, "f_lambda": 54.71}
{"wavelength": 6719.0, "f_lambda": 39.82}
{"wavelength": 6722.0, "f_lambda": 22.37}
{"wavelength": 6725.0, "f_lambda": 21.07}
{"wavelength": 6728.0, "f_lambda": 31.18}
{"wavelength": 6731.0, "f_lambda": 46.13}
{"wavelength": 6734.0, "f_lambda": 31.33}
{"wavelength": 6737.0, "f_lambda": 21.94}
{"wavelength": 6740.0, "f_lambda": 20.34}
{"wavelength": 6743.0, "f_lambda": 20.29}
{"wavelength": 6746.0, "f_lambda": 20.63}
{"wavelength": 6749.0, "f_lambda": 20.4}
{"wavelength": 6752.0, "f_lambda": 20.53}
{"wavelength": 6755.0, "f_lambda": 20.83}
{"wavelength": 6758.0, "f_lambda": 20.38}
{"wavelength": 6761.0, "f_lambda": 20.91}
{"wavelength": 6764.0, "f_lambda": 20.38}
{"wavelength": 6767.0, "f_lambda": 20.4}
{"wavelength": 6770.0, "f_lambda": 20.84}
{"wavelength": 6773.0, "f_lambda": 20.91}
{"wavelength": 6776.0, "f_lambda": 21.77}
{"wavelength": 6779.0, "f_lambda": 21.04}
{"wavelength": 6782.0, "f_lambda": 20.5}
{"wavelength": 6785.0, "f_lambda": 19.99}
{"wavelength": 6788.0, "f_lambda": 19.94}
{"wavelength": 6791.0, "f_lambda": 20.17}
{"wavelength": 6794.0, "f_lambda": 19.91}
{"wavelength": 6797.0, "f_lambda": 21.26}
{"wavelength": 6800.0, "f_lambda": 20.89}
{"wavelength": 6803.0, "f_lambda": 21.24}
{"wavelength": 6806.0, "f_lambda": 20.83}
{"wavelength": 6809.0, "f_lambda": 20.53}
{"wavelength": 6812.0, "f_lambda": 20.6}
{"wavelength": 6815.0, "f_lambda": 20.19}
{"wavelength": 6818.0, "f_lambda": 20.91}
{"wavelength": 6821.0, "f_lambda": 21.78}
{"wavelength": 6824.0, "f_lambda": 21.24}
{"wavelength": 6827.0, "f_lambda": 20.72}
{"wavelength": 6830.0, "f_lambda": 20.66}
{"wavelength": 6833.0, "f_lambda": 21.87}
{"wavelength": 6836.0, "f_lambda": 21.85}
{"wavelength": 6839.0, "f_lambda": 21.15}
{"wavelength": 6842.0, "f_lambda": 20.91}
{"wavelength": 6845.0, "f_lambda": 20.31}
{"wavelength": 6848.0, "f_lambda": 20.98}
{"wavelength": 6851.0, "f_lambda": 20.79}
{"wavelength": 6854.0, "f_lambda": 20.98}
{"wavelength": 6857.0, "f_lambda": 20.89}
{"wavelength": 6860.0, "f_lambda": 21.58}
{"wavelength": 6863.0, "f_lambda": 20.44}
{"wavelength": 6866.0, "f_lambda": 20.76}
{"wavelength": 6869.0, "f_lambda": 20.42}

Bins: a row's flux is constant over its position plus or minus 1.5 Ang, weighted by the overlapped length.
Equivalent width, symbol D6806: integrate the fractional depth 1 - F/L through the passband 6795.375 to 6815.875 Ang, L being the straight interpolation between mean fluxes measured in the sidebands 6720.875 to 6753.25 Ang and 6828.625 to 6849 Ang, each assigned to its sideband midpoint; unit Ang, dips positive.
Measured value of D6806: 1.49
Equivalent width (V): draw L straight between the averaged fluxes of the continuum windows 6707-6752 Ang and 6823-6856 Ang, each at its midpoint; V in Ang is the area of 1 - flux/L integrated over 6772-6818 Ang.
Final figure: 6.2 Ang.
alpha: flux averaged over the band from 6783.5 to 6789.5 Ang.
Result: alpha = 20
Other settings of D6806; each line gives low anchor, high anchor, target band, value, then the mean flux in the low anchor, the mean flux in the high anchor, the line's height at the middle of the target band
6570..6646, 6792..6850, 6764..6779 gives 0.7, 25.3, 20.9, 21.9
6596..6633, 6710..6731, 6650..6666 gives 3.4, 20.8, 33.3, 25.9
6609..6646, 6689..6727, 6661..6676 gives 1.8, 20.9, 25.9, 23.4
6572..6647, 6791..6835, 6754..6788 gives 1.7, 25.3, 20.9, 21.8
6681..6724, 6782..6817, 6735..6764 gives 2.6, 25.2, 20.5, 22.9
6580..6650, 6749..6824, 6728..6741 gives -4.9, 25.4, 20.7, 22.1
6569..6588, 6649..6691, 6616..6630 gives 4.1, 38.1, 20.8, 29.7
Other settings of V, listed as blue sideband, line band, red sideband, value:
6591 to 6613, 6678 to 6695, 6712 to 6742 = 4.4 Ang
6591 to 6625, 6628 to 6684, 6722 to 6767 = 2.5 Ang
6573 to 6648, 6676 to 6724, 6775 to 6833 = -3.6 Ang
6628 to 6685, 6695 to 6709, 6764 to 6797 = 0.1 Ang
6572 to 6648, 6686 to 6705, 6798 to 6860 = 2.3 Ang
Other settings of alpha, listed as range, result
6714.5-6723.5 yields 39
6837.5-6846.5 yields 20.8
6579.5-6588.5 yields 58.6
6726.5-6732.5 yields 38.7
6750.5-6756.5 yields 20.7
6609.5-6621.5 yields 20.5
